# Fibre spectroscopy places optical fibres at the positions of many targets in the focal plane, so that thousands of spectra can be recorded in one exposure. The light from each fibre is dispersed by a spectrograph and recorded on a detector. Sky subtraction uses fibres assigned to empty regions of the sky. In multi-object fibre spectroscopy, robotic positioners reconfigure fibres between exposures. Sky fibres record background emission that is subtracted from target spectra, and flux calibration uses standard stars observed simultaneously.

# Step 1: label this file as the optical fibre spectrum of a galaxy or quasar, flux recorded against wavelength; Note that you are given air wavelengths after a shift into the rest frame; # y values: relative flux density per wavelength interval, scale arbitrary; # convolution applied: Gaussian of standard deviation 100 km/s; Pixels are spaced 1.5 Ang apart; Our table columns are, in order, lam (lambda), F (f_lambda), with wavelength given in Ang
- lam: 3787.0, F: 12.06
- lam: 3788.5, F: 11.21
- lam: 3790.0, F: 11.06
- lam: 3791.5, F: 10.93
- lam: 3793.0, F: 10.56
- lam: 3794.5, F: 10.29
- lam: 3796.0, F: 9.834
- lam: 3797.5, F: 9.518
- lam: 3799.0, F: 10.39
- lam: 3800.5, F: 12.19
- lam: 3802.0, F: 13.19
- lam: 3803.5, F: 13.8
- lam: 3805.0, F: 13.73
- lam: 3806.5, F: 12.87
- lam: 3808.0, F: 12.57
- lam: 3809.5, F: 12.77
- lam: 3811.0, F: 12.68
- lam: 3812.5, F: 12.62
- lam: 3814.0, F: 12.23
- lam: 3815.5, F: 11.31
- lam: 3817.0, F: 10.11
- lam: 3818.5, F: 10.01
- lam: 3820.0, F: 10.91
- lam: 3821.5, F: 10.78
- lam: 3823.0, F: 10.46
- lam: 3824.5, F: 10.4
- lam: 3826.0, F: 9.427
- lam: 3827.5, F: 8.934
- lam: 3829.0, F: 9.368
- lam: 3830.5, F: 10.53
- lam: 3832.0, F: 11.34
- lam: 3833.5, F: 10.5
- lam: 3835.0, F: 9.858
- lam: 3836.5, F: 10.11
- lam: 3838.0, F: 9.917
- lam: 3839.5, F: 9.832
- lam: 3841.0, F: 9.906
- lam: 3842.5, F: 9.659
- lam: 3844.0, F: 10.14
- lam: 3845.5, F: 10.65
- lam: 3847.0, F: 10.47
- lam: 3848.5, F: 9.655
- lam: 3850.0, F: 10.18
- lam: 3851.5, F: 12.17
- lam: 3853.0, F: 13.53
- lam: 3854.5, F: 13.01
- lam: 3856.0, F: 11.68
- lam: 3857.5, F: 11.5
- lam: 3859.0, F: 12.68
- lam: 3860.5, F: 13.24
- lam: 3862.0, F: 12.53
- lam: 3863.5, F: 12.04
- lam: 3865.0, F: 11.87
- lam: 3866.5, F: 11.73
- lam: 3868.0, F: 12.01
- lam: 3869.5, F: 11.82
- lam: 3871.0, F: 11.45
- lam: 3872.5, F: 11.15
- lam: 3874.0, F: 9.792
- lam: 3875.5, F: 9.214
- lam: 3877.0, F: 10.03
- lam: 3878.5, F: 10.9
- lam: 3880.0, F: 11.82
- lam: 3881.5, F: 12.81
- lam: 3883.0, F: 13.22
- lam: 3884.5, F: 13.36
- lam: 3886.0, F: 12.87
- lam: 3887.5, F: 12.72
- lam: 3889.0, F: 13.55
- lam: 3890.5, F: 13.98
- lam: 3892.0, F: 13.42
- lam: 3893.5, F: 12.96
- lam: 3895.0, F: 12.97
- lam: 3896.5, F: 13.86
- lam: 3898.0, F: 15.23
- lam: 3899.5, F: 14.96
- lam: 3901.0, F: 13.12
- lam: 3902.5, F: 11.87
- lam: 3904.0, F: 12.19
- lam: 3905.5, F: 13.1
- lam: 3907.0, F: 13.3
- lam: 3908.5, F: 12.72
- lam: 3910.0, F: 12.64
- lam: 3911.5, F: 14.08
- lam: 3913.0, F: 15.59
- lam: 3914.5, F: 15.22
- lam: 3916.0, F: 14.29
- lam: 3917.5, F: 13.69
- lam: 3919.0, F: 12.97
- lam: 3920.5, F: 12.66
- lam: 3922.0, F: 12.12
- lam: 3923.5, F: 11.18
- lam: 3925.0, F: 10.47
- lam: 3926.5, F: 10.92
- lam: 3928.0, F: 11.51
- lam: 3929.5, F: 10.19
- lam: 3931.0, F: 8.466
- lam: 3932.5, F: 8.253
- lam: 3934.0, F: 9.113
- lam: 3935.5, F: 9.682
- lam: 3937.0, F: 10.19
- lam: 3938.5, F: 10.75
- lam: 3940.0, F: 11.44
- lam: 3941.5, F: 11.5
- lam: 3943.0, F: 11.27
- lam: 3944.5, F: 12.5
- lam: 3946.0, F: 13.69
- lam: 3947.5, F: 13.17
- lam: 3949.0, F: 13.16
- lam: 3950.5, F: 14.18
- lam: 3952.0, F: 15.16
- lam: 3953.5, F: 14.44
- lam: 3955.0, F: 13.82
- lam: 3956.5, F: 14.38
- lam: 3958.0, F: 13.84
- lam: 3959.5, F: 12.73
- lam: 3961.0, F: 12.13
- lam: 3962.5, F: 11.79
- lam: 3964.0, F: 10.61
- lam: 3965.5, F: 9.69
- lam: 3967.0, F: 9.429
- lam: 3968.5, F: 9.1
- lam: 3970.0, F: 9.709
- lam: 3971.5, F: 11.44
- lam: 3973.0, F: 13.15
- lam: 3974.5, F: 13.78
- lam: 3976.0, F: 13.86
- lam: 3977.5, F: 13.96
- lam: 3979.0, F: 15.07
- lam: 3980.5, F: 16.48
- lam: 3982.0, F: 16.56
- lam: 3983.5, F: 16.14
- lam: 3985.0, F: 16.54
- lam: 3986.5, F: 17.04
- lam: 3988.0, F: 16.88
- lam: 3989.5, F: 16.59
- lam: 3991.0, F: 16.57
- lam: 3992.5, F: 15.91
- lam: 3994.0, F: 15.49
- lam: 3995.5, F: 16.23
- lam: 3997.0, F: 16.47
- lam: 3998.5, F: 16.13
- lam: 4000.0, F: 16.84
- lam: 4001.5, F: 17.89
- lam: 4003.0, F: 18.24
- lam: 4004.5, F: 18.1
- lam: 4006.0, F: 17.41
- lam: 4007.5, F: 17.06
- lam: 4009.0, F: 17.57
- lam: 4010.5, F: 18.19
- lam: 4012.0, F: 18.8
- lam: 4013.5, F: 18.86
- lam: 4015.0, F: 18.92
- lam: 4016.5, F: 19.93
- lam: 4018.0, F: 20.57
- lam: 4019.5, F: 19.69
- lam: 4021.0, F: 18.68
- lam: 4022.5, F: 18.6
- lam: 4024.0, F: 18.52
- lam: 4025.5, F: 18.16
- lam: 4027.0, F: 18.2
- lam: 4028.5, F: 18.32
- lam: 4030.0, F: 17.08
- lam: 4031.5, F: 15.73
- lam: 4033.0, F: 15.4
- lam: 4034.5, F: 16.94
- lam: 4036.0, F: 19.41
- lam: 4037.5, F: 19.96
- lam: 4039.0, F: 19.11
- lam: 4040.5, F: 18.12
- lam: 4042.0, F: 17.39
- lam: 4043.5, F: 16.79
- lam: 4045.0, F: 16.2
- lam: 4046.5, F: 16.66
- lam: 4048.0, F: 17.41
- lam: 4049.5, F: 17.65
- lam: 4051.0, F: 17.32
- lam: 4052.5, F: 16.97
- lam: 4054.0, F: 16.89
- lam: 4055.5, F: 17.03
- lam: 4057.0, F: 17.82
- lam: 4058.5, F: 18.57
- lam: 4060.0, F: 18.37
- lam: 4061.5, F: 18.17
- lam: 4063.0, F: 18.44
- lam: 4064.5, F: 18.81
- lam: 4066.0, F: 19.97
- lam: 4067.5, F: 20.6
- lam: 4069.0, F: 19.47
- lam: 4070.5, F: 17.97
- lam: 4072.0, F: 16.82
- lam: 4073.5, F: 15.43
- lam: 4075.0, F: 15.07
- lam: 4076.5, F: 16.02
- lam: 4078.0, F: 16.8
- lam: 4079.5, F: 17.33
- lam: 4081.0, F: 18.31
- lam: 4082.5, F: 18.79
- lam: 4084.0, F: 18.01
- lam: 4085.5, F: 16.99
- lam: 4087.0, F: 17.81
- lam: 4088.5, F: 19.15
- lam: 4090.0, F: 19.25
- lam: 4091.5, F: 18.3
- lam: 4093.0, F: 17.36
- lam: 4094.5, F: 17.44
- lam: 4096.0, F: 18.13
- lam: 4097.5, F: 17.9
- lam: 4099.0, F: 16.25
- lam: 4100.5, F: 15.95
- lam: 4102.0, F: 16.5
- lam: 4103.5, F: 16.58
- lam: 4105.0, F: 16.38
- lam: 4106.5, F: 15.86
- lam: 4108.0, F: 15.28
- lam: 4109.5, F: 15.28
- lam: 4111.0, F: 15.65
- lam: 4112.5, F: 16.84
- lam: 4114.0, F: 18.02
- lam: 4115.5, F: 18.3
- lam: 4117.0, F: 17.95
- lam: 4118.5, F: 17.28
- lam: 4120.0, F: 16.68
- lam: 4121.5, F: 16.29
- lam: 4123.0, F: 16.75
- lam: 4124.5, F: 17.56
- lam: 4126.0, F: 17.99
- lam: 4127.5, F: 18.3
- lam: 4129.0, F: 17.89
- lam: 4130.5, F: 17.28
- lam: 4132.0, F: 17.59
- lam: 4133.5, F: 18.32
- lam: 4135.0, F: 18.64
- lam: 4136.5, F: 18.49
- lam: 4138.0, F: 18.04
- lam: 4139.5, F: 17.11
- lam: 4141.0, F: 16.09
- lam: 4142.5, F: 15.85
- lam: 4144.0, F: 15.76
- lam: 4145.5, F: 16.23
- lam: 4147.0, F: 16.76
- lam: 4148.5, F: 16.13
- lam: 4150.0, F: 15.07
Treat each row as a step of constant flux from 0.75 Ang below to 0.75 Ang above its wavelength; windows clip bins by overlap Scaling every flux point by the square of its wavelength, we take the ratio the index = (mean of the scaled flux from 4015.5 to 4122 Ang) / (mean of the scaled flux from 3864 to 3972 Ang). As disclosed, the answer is 1.6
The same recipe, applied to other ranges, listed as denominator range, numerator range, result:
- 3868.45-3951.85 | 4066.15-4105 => 1.56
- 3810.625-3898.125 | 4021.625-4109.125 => 1.71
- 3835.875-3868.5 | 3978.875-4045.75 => 1.69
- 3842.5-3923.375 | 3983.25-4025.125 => 1.51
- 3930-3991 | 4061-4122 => 1.45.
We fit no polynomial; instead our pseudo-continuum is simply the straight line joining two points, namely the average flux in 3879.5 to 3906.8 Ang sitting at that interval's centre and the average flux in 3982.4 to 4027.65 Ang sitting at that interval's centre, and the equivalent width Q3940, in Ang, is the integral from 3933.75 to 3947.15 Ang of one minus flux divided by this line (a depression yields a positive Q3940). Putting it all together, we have 3.4 Ang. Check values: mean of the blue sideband 13.2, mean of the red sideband 17.7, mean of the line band 11.3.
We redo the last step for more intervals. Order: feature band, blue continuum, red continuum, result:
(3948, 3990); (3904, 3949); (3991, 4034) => 3.46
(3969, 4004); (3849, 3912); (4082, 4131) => -1.83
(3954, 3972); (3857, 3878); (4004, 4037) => 4.66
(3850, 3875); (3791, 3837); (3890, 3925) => 0.66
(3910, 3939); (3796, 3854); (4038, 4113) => 3.95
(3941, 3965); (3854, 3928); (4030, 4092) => 2.39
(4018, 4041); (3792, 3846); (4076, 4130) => -3.81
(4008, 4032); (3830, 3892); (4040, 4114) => -4.06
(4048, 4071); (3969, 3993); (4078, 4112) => -2.45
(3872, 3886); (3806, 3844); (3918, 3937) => -0.99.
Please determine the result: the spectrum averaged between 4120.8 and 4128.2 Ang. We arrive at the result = 17.4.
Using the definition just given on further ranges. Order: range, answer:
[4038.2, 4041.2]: 18.6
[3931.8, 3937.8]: 9.33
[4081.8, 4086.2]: 17.9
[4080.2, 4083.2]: 18.5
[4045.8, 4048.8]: 17.1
